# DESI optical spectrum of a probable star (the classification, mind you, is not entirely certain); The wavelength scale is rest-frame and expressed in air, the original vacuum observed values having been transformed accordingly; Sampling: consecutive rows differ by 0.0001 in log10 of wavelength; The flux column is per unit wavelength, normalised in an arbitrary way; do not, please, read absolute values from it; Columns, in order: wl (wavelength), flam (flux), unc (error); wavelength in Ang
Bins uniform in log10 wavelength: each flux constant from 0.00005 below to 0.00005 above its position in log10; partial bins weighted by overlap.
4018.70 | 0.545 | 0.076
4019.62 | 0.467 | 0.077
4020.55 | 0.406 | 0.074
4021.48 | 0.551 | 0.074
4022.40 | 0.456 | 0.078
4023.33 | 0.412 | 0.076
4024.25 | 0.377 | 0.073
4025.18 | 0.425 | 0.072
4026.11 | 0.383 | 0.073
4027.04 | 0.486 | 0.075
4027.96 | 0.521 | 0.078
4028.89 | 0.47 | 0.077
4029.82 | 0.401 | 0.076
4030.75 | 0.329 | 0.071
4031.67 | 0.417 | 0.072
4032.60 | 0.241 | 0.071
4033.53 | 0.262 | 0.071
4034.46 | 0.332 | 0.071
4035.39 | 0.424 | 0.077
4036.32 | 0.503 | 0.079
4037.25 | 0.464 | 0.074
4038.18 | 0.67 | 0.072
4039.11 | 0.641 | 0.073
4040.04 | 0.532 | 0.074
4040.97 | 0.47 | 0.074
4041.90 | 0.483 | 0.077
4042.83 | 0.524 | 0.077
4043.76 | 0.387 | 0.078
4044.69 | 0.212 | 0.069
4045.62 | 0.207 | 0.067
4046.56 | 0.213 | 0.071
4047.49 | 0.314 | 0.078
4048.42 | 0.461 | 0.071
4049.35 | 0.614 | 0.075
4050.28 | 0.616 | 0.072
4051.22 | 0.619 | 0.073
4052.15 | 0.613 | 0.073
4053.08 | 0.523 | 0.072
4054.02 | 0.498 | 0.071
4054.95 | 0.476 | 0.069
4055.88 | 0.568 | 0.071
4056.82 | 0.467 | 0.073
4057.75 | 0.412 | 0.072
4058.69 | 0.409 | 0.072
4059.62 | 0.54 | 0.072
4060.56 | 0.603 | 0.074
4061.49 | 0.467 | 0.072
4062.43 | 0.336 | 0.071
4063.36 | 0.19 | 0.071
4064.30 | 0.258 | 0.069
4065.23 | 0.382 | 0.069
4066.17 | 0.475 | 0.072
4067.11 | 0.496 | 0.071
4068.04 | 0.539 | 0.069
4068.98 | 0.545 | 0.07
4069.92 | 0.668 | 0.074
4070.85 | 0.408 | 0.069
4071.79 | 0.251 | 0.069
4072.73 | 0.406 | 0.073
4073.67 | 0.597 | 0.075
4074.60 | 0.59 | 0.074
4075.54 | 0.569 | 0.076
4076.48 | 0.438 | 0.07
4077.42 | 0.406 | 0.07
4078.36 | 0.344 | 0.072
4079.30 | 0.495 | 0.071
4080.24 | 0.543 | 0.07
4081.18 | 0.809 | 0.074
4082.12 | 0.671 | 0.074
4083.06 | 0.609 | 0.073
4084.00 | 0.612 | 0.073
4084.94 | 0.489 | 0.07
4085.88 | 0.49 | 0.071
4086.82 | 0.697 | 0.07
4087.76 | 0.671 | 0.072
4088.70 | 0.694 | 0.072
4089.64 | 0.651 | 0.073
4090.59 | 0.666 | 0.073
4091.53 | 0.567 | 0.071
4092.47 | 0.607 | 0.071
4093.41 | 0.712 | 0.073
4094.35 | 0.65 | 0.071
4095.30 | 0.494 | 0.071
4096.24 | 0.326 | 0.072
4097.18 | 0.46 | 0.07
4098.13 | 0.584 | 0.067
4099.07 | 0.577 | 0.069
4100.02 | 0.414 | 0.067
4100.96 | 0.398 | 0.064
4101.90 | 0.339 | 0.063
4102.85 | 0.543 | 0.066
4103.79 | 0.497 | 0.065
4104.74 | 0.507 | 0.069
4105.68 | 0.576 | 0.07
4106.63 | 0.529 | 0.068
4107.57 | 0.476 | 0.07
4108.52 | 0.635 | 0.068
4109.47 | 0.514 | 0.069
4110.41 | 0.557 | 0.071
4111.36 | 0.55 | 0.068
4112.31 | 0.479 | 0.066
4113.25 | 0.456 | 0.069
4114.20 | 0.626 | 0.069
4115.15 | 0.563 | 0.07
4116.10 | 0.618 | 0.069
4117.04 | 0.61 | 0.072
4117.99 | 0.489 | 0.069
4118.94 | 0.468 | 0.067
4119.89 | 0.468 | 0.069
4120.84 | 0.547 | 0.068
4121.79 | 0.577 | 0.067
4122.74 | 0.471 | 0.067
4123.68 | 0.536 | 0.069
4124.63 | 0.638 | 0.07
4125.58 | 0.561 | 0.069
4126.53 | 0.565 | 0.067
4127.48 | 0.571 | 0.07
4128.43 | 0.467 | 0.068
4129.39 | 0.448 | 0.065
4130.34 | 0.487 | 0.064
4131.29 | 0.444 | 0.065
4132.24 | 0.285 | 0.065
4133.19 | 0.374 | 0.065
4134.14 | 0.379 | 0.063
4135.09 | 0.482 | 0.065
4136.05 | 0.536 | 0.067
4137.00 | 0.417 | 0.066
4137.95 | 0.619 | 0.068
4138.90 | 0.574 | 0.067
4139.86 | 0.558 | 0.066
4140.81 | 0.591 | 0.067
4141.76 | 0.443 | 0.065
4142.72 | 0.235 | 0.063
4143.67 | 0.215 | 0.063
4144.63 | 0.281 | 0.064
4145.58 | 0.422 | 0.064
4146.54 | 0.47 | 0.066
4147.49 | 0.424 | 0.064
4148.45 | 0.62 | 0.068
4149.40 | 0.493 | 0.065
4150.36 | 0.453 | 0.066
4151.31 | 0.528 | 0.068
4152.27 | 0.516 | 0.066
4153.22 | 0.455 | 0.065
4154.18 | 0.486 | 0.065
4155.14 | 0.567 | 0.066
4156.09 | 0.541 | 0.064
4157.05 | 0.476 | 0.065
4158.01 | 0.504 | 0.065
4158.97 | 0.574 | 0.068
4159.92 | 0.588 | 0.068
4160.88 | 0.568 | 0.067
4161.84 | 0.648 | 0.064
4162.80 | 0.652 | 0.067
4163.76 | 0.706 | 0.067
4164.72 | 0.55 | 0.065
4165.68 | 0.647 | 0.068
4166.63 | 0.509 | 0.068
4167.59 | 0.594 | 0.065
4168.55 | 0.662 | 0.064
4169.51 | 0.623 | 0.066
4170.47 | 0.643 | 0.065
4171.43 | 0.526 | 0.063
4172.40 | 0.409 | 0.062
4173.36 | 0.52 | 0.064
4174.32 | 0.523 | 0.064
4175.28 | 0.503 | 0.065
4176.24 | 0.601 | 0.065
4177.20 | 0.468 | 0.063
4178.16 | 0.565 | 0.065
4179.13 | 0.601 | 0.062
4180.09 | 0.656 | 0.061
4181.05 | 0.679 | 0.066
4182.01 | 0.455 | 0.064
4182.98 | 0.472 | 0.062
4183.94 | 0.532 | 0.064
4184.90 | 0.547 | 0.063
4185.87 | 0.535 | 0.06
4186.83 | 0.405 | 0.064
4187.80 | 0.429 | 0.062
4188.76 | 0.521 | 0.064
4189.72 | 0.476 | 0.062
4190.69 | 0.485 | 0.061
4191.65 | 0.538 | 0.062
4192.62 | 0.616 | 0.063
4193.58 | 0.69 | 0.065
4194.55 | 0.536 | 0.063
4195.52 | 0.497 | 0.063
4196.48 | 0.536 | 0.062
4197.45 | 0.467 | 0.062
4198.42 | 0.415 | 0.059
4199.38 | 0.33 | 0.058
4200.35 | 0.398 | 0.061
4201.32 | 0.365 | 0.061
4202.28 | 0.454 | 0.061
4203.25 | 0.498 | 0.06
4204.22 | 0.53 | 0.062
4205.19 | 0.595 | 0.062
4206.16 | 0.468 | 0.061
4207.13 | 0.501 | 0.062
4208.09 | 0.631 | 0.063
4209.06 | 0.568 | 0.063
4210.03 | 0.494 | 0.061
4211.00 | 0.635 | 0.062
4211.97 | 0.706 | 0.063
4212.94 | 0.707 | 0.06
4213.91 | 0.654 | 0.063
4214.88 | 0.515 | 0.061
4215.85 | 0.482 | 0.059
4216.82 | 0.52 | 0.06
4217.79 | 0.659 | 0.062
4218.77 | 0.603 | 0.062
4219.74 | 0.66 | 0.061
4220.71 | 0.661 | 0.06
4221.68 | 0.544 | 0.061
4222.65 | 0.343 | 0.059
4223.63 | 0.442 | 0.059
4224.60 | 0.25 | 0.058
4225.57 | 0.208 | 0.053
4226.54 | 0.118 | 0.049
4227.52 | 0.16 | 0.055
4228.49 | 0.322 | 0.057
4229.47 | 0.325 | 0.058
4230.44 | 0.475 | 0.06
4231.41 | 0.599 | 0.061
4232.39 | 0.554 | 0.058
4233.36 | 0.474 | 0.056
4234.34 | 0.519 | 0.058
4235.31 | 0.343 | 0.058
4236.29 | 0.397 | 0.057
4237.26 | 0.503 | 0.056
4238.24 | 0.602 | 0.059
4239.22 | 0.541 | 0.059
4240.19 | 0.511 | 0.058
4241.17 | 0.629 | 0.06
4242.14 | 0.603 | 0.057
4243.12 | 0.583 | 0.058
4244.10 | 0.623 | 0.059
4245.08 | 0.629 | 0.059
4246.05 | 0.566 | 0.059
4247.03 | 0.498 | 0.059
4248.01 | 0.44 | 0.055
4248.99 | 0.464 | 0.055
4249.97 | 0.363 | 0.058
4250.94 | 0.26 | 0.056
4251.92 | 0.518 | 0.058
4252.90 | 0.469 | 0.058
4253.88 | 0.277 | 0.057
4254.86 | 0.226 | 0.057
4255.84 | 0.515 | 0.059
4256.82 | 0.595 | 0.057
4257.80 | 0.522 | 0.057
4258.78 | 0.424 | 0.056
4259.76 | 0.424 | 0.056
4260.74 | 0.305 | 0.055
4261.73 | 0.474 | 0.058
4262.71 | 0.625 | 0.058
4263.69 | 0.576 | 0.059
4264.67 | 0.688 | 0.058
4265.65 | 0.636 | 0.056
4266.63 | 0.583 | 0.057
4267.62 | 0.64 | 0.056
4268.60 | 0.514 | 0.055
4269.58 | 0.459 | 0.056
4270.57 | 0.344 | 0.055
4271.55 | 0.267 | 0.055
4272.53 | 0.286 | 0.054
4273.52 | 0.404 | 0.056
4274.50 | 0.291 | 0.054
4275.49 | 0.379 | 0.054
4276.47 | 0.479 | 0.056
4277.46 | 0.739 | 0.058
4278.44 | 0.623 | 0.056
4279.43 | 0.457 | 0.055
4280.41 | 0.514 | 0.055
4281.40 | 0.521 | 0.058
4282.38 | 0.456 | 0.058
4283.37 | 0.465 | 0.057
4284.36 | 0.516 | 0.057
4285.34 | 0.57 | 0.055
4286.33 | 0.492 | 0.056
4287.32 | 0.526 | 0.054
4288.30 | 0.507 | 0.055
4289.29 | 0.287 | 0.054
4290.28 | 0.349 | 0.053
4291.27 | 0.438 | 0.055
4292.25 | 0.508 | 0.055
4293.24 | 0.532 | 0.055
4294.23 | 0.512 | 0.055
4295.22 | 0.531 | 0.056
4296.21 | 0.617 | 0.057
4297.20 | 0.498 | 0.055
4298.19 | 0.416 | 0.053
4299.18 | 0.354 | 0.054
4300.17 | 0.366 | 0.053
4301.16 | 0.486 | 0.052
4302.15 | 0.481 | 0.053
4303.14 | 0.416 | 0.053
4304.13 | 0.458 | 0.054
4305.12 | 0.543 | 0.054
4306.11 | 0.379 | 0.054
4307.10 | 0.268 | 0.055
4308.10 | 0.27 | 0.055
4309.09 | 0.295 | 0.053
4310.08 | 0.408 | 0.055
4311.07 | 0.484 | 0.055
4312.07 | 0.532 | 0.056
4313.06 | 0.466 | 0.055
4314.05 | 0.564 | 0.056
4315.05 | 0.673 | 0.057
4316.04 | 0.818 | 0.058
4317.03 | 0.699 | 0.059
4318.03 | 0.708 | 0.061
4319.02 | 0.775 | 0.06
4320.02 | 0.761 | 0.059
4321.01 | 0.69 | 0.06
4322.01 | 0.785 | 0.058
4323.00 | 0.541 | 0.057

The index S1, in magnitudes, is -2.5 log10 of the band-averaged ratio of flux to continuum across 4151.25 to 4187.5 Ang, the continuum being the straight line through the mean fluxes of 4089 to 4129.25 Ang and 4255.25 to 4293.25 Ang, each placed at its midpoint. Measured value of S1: -0.072 mag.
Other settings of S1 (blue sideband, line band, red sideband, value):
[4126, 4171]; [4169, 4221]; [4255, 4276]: -0.10 mag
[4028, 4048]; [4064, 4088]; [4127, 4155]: -0.21 mag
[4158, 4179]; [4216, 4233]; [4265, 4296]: 0.20 mag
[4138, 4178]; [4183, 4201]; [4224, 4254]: -0.01 mag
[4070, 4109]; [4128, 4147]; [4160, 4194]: 0.25 mag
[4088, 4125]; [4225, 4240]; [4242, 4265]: 0.19 mag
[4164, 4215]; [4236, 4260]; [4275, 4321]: 0.07 mag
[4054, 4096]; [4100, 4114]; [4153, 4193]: 0.06 mag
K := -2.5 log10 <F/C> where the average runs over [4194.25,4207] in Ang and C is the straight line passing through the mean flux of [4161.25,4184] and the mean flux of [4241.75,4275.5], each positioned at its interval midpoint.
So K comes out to 0.15 mag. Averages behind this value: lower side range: 0.573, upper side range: 0.471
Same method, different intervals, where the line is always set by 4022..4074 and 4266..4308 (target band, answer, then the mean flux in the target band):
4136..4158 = -0.05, 0.474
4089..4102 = -0.20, 0.539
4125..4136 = -0.03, 0.465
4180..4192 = -0.13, 0.513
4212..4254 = -0.06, 0.484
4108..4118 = -0.23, 0.557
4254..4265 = -0.04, 0.478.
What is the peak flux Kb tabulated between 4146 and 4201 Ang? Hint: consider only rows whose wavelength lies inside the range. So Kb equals 0.706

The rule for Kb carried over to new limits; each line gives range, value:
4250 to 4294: 0.739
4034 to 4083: 0.809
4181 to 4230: 0.707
